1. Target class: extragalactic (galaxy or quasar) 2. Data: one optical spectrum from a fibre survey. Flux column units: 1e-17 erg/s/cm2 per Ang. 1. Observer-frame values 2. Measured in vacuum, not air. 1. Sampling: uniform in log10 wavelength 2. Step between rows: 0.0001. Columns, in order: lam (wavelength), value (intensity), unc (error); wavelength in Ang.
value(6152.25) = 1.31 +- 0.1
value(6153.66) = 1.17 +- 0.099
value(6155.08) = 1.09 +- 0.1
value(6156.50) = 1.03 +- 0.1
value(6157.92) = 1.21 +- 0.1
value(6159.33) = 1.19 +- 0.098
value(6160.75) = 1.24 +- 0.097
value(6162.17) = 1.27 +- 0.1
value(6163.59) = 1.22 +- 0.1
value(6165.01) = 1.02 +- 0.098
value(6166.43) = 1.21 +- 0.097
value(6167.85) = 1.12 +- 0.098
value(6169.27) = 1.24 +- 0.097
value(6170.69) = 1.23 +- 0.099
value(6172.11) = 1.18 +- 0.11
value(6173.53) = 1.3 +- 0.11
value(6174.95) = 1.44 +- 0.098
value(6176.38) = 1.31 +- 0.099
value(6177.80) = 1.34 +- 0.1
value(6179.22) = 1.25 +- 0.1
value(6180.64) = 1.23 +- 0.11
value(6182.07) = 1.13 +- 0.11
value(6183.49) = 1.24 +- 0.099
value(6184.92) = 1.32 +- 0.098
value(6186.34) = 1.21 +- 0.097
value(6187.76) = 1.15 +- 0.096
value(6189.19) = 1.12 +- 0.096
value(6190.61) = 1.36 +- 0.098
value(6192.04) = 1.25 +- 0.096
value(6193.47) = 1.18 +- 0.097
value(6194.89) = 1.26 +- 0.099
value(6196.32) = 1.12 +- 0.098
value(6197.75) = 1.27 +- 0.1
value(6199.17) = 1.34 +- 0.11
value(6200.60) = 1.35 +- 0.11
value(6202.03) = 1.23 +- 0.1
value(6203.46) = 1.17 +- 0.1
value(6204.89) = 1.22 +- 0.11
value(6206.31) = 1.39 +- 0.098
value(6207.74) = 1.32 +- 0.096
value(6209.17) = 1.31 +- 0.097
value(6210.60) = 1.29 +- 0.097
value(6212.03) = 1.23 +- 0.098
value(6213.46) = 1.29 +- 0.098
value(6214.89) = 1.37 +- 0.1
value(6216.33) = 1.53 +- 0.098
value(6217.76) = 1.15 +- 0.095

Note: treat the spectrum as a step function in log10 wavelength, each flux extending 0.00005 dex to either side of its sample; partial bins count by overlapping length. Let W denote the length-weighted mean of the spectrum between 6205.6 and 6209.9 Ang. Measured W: 1.34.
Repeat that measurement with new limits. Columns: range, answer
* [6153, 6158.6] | 1.12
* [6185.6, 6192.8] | 1.22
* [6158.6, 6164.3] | 1.23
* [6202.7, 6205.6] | 1.2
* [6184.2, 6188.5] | 1.23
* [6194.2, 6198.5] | 1.22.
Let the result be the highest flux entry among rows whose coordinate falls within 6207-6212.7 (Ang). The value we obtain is 1.32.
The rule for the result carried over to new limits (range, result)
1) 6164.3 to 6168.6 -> 1.21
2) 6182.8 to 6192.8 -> 1.36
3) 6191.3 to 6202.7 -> 1.35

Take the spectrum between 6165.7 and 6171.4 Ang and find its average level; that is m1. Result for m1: 1.2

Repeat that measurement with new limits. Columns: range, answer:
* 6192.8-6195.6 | 1.22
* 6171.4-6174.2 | 1.24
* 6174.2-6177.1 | 1.37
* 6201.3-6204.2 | 1.2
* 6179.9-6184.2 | 1.2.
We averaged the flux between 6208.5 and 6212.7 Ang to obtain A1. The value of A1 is 1.28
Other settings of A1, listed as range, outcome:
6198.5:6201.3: 1.34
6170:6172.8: 1.21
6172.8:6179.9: 1.33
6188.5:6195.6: 1.23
